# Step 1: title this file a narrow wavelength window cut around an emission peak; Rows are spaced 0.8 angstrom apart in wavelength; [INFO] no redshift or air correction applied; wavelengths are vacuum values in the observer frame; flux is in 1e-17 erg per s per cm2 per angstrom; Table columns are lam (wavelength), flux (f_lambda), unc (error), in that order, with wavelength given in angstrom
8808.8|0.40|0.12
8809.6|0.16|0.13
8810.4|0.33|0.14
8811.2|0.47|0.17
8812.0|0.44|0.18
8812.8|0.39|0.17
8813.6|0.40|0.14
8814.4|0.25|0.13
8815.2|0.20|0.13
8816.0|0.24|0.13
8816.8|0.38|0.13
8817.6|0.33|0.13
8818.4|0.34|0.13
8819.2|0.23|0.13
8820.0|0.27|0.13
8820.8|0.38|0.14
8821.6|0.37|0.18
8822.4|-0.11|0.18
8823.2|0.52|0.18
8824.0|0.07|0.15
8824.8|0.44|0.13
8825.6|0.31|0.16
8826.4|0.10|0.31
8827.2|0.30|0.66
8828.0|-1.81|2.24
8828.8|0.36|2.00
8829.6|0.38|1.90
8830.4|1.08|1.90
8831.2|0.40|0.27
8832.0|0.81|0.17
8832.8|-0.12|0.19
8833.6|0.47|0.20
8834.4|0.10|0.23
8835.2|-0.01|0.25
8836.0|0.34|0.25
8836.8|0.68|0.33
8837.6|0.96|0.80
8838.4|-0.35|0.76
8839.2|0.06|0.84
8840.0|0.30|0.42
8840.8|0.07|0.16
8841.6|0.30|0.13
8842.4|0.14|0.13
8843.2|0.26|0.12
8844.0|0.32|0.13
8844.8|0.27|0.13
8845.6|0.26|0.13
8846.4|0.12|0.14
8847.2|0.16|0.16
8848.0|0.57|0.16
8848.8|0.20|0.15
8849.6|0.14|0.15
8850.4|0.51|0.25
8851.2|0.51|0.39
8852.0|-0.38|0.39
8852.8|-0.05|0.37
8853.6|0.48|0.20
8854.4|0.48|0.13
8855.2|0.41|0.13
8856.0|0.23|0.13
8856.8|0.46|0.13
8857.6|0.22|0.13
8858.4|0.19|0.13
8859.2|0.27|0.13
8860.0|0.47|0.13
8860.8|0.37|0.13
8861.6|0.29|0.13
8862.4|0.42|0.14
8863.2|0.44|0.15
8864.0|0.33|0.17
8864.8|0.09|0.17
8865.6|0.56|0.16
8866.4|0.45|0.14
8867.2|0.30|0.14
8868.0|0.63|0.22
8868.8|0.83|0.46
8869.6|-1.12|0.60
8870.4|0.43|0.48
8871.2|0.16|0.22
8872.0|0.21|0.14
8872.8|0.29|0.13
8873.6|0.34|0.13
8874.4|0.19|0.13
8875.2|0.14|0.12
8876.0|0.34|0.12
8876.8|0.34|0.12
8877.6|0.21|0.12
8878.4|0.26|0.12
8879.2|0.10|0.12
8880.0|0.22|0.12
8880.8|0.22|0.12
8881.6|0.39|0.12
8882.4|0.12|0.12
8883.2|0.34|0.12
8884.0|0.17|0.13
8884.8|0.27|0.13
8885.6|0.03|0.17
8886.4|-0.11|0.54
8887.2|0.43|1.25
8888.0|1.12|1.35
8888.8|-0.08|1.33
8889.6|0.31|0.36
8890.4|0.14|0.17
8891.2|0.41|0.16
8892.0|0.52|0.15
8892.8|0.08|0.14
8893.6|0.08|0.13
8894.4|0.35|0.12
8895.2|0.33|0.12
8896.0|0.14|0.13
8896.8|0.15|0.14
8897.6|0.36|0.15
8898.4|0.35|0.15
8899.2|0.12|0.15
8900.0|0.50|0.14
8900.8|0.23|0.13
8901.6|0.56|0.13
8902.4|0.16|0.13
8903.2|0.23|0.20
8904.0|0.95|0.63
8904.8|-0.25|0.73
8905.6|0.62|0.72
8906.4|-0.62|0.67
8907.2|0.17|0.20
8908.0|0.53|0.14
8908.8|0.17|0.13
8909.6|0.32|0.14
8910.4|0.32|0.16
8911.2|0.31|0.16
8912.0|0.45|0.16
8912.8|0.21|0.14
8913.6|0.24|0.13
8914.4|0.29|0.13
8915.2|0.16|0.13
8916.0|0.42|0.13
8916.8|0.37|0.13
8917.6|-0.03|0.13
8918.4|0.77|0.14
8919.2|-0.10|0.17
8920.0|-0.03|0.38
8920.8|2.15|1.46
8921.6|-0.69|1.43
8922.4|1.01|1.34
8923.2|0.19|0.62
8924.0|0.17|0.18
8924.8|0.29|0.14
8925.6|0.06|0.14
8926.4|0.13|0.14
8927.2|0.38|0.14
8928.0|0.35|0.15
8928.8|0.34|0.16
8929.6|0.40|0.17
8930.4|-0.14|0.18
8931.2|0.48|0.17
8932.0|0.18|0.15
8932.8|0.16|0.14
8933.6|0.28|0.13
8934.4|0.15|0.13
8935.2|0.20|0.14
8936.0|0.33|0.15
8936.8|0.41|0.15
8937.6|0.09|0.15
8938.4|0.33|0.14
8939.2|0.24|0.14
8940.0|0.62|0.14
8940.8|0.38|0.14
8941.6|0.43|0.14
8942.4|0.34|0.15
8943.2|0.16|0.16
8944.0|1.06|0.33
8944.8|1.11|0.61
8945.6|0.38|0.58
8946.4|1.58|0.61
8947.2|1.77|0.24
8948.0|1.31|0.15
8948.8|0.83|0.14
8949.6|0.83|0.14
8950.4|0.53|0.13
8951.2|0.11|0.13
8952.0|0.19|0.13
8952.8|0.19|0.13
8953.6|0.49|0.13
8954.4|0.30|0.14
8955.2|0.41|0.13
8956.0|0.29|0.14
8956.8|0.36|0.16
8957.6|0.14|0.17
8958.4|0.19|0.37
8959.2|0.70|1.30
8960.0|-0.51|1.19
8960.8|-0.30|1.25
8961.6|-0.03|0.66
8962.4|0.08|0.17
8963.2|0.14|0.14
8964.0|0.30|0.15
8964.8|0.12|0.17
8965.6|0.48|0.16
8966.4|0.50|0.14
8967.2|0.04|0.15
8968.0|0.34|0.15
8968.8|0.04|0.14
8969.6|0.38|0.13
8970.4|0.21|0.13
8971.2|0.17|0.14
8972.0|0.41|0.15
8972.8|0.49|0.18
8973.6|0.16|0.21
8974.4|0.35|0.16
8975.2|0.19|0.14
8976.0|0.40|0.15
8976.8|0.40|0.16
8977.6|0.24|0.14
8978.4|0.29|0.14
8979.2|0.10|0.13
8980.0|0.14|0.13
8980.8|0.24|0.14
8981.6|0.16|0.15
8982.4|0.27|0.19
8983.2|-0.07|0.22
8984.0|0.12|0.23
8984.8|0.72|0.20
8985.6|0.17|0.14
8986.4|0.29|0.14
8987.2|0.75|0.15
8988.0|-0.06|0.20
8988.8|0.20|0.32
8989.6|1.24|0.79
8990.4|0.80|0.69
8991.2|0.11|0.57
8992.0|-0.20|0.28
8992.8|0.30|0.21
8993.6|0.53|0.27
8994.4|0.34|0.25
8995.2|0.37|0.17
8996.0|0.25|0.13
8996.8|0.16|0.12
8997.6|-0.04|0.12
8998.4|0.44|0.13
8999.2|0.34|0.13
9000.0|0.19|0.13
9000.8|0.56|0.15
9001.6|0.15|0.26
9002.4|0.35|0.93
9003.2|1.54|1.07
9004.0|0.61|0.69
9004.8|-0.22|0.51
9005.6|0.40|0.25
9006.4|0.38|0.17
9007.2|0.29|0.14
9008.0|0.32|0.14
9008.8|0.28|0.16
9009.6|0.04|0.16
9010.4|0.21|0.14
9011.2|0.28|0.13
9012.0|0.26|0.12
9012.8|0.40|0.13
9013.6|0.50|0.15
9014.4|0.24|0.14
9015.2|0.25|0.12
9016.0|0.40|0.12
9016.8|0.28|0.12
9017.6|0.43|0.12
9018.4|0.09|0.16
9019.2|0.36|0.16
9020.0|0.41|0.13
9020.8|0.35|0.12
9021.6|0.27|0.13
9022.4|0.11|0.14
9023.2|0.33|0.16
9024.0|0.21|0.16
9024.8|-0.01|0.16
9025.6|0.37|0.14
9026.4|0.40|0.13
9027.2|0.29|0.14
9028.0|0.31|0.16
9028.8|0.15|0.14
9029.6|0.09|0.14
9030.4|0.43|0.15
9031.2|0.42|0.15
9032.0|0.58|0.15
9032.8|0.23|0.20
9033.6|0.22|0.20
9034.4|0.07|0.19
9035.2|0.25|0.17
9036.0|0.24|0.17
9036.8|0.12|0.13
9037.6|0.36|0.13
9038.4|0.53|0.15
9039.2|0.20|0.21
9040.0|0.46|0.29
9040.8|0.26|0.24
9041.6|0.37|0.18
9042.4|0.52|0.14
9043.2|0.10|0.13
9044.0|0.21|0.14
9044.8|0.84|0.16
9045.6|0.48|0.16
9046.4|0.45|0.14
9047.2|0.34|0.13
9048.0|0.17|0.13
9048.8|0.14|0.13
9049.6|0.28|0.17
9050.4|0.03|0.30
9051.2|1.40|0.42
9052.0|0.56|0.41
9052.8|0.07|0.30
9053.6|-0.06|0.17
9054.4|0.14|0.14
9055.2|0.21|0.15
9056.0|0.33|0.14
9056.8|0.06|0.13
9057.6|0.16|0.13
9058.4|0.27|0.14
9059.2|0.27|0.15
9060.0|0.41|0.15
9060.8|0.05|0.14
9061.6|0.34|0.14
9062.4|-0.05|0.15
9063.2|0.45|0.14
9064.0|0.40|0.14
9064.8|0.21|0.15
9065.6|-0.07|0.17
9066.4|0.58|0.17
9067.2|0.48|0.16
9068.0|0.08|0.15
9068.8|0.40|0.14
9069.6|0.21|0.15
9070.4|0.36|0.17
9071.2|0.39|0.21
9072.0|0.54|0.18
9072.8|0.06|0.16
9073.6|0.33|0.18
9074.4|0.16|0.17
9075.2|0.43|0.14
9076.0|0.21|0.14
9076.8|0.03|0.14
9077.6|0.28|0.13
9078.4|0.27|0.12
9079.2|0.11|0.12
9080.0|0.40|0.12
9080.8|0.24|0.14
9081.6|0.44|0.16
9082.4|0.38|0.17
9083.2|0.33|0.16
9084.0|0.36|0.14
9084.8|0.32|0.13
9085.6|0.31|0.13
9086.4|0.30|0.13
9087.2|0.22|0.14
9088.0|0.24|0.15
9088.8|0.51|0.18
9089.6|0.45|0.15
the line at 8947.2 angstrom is Hbeta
